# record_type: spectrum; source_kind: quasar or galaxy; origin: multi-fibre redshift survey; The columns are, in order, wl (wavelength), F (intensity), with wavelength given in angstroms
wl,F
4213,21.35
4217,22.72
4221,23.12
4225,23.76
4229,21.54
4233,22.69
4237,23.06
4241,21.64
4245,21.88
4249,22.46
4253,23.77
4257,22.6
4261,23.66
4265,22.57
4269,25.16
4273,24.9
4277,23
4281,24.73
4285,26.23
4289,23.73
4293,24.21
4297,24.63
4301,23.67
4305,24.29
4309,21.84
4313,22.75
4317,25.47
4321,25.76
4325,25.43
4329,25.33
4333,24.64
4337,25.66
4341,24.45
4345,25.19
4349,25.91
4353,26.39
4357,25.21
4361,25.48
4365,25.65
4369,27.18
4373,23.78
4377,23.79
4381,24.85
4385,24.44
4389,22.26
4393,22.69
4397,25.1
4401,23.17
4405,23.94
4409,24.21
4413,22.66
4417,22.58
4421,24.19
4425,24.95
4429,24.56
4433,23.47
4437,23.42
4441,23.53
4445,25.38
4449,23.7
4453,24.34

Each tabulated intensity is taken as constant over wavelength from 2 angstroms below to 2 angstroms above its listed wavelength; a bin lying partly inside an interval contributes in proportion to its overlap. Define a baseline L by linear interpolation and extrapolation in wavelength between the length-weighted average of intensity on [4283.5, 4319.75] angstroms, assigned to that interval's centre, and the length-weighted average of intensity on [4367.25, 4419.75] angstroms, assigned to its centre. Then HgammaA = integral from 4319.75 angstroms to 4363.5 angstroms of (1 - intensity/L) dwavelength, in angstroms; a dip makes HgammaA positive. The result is -2.5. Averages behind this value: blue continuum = 24.1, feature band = 25.4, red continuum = 23.9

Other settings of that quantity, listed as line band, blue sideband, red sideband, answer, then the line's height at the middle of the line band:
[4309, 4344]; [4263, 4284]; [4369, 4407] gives -1.0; 24.1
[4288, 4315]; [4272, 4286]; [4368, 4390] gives 1.1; 24.5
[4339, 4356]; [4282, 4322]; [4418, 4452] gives -0.9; 24.2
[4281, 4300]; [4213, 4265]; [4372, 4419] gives -1.4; 23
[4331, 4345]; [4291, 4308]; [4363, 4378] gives -0.2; 24.7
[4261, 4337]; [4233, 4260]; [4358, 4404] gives -3.4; 23.3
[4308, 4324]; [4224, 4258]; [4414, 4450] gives -0.7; 23.1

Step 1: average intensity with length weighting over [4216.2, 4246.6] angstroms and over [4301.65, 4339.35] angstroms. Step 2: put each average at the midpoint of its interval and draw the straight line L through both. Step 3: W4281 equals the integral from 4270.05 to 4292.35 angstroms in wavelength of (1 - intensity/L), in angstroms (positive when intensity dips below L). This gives -0.81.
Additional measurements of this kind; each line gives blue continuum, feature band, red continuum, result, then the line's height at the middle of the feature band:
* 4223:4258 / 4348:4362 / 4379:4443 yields -1.4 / 23.4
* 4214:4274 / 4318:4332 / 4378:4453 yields -1.2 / 23.4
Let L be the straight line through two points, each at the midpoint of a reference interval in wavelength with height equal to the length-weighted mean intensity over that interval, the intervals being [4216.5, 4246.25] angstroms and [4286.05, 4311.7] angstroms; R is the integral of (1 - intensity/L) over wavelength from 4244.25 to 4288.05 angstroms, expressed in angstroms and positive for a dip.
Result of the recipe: -1.1 angstroms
